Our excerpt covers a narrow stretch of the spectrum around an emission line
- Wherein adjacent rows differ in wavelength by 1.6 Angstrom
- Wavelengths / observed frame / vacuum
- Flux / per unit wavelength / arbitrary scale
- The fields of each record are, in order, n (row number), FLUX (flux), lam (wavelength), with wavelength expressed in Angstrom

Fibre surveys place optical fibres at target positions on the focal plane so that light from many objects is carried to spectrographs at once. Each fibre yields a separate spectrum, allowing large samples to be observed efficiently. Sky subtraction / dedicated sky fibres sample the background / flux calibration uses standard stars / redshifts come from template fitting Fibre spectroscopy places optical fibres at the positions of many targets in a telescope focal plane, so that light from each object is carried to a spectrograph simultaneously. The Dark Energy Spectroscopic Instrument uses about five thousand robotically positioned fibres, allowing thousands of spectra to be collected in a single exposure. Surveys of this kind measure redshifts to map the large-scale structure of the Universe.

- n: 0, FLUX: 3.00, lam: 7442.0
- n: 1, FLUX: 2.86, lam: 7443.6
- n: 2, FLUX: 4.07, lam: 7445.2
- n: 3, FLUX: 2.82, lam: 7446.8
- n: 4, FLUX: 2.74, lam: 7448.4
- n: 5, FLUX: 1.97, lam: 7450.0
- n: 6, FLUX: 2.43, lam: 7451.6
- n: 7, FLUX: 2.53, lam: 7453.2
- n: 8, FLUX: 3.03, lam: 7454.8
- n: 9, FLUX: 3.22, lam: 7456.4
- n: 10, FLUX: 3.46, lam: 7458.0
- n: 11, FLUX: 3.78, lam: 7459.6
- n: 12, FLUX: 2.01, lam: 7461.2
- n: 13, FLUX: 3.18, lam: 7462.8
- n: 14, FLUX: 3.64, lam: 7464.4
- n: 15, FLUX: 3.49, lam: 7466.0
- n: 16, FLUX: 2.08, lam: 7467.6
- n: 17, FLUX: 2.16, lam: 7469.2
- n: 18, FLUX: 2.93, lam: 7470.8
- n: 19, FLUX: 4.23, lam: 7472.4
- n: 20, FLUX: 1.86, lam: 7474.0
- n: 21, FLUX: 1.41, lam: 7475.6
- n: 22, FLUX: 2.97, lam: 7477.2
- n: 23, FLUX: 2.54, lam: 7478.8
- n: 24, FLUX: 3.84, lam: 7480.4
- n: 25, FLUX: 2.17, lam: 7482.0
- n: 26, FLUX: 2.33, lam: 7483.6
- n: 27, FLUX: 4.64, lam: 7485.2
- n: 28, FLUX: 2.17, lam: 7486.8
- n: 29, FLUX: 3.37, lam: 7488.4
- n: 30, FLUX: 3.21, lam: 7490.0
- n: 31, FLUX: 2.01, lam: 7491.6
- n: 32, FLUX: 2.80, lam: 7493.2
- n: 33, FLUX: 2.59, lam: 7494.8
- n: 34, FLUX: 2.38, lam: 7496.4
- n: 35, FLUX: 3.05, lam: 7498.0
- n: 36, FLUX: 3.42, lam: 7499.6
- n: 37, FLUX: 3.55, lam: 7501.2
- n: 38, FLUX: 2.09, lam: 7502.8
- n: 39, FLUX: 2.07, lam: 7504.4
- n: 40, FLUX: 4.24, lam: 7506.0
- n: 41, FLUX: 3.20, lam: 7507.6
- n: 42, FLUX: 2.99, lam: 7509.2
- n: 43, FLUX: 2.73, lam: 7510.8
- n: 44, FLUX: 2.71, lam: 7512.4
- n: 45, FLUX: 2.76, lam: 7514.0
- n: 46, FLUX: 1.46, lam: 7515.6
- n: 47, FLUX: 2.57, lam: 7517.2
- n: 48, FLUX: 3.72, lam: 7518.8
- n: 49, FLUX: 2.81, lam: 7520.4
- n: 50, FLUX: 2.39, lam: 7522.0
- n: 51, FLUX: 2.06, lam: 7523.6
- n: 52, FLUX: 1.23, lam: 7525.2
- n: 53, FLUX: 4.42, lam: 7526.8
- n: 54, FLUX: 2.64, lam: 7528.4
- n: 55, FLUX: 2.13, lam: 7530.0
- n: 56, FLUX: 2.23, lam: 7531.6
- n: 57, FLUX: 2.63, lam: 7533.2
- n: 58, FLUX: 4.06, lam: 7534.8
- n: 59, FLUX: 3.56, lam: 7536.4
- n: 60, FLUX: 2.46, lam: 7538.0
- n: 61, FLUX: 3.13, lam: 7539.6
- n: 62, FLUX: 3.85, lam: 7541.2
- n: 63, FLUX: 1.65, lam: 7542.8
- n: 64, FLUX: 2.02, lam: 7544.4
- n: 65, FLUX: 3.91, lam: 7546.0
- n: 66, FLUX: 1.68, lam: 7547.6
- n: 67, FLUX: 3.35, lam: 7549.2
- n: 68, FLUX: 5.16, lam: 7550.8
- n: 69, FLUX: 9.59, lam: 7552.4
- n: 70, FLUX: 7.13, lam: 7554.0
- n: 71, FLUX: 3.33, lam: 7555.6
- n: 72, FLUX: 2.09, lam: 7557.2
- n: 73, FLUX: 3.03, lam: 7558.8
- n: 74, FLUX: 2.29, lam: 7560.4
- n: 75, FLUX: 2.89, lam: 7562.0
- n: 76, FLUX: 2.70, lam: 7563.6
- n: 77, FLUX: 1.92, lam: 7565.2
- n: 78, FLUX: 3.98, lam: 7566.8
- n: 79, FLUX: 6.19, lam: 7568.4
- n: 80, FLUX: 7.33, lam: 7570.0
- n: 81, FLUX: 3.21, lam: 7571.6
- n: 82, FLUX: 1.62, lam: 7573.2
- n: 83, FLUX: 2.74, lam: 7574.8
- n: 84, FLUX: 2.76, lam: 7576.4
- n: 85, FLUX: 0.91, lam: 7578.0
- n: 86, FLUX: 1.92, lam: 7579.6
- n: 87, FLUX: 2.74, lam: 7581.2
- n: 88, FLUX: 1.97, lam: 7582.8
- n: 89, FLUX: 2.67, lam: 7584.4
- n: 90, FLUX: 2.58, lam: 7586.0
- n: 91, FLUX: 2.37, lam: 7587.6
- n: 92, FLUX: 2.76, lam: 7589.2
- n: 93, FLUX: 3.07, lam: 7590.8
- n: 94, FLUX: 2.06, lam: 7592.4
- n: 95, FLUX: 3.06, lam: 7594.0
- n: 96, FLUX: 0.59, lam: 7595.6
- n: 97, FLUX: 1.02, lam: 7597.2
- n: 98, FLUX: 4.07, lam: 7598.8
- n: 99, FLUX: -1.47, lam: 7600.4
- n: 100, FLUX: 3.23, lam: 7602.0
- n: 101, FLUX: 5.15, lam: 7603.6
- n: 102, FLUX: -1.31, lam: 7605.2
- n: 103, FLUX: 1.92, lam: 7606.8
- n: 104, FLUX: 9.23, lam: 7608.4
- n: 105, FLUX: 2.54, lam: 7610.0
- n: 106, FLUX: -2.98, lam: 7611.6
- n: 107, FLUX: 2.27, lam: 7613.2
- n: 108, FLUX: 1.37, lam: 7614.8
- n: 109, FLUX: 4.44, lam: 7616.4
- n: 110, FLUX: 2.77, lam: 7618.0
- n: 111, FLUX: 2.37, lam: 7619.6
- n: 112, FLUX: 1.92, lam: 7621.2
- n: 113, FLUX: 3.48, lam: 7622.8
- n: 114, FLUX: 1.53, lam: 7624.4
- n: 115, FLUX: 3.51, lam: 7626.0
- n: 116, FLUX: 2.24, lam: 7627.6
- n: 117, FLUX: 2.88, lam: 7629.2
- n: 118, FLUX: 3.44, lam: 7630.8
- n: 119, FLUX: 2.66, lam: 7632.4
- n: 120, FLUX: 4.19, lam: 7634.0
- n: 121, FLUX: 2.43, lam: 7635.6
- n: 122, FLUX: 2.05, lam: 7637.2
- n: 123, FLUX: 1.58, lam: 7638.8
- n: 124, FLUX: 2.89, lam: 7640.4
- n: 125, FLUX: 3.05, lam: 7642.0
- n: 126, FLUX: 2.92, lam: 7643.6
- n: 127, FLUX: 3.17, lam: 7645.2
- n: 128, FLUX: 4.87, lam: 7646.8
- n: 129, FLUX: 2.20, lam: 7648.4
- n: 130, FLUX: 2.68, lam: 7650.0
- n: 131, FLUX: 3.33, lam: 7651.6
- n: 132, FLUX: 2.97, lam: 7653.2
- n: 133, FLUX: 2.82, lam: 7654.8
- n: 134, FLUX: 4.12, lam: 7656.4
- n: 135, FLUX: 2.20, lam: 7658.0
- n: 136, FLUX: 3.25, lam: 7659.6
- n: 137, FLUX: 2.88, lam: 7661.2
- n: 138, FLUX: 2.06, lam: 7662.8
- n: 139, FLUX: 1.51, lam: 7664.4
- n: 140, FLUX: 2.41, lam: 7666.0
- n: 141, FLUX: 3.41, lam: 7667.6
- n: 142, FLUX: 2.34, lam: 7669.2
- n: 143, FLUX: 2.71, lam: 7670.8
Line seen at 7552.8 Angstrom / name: [S II]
